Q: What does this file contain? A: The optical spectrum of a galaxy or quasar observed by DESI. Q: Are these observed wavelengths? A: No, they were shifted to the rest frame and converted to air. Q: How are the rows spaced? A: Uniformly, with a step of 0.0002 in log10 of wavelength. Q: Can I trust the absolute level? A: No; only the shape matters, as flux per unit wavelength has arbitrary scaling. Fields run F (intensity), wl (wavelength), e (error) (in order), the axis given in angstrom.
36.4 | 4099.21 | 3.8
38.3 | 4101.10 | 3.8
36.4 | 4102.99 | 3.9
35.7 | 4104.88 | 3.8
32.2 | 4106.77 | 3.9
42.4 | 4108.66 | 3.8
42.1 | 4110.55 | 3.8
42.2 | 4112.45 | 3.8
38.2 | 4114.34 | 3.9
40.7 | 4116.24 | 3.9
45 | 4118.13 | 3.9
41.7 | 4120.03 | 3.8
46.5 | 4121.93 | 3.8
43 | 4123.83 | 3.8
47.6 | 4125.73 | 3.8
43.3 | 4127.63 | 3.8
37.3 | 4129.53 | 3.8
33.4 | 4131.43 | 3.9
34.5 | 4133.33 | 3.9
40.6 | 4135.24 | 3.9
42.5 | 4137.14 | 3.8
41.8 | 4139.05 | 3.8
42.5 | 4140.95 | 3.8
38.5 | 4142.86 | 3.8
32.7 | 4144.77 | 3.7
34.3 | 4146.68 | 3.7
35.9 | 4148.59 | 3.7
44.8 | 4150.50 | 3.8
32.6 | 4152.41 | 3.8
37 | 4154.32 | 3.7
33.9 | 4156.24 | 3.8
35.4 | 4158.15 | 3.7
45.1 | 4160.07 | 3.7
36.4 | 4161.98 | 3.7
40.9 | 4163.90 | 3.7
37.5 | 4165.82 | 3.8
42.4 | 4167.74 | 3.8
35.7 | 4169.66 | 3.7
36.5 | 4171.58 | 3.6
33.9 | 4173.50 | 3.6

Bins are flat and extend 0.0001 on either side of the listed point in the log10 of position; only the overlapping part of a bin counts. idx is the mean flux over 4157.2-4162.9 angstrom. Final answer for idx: 39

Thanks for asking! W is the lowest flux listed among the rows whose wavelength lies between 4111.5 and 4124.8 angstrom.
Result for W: 38.2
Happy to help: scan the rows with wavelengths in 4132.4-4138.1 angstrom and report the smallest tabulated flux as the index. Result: 34.5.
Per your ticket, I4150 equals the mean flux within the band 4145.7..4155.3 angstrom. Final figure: 36.9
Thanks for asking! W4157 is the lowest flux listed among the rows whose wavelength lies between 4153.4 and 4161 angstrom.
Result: 33.9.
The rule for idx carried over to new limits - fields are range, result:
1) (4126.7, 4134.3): 37.1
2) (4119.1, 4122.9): 44.1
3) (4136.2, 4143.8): 41.3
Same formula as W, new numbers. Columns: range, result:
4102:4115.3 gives 32.2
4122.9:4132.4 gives 33.4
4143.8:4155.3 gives 32.6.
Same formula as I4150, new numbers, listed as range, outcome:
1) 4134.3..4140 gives 41.7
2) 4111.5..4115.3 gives 40.2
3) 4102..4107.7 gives 34.8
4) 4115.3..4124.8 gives 43.4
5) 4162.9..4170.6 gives 39.1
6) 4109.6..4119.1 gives 41.6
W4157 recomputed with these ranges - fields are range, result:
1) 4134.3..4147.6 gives 32.7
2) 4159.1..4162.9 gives 36.4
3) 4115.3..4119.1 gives 40.7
